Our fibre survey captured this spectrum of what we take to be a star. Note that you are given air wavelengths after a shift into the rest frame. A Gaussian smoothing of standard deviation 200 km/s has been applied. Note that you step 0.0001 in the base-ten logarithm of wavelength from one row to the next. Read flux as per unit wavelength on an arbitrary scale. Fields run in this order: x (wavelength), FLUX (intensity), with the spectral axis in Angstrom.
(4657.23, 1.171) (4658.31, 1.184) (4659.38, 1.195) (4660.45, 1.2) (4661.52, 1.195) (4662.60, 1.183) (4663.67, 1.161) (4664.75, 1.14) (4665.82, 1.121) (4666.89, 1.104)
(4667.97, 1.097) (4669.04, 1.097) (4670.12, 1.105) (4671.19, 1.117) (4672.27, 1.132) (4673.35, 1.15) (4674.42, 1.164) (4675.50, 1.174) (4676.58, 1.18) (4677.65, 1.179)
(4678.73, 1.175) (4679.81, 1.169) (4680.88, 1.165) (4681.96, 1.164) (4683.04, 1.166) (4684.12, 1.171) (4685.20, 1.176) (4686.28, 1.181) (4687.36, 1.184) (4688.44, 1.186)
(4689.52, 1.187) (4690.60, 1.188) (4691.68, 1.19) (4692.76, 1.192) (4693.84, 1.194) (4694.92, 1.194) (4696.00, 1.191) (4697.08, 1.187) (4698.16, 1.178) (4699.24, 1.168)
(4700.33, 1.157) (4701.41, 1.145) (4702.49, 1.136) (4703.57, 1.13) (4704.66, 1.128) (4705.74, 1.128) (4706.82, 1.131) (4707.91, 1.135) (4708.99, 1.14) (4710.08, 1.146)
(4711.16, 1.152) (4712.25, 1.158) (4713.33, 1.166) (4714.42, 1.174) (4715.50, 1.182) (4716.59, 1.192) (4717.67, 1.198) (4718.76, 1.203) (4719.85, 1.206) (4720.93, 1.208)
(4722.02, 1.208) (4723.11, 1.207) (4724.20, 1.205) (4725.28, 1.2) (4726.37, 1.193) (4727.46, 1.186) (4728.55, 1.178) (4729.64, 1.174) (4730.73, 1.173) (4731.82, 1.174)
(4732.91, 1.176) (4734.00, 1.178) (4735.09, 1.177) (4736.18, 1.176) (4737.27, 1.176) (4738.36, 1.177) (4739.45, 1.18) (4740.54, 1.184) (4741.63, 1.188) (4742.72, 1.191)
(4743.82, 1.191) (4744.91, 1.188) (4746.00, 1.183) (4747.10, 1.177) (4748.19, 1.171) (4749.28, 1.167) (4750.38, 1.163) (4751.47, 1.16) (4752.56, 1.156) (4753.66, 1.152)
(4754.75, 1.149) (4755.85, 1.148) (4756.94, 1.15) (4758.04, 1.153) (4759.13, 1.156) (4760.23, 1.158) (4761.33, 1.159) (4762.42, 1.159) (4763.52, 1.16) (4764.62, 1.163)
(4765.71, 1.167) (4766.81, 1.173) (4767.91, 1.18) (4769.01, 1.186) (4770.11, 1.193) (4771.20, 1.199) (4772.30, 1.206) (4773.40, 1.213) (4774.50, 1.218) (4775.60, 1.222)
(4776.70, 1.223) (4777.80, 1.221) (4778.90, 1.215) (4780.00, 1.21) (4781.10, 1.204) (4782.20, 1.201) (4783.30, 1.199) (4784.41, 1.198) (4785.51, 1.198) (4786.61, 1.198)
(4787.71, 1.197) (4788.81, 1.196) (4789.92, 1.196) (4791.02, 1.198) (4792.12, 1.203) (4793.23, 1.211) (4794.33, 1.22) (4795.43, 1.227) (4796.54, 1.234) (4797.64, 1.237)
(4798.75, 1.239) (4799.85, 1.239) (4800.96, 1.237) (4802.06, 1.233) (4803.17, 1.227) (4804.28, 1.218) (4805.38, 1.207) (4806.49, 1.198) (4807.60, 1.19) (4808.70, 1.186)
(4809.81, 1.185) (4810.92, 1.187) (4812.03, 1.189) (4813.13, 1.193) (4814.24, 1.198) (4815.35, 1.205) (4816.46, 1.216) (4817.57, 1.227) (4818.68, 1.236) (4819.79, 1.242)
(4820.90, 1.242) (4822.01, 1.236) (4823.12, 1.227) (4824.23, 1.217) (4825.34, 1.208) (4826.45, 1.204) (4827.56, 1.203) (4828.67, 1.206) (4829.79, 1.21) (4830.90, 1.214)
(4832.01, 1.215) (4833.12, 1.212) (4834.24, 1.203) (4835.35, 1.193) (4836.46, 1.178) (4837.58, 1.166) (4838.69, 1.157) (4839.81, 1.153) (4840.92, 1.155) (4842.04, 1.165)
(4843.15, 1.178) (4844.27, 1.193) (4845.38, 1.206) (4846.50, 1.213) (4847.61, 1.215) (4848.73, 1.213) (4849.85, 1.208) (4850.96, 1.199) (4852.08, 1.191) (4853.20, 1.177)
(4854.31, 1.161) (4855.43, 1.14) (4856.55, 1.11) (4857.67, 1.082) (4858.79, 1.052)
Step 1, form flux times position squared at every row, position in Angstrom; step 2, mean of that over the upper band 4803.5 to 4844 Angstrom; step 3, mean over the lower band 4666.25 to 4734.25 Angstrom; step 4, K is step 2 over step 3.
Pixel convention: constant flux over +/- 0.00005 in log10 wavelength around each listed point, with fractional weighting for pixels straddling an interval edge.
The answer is 1.1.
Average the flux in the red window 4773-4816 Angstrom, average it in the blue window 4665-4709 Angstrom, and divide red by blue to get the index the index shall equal 1.0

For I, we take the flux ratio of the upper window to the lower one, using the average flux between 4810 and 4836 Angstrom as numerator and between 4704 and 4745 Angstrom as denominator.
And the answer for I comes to 1.03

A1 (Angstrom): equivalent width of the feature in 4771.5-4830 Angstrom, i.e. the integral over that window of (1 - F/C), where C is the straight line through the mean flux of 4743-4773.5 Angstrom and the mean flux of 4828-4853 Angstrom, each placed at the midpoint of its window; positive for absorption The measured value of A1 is -1.5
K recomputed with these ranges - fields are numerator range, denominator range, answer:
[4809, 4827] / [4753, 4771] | 1.07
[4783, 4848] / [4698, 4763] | 1.07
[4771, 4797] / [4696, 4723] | 1.07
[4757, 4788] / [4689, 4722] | 1.05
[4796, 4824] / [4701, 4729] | 1.08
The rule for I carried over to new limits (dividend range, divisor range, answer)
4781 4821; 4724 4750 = 1.02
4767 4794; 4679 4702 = 1.02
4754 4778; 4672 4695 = 1.00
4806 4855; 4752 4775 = 1.02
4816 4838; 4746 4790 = 1.03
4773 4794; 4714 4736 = 1.01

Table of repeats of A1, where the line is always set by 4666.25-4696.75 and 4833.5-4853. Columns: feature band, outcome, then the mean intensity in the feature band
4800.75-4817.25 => -0.31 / 1.2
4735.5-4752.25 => -0.08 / 1.18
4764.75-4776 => -0.17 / 1.19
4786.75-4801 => -0.45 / 1.22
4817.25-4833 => -0.48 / 1.22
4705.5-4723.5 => -0.07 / 1.17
